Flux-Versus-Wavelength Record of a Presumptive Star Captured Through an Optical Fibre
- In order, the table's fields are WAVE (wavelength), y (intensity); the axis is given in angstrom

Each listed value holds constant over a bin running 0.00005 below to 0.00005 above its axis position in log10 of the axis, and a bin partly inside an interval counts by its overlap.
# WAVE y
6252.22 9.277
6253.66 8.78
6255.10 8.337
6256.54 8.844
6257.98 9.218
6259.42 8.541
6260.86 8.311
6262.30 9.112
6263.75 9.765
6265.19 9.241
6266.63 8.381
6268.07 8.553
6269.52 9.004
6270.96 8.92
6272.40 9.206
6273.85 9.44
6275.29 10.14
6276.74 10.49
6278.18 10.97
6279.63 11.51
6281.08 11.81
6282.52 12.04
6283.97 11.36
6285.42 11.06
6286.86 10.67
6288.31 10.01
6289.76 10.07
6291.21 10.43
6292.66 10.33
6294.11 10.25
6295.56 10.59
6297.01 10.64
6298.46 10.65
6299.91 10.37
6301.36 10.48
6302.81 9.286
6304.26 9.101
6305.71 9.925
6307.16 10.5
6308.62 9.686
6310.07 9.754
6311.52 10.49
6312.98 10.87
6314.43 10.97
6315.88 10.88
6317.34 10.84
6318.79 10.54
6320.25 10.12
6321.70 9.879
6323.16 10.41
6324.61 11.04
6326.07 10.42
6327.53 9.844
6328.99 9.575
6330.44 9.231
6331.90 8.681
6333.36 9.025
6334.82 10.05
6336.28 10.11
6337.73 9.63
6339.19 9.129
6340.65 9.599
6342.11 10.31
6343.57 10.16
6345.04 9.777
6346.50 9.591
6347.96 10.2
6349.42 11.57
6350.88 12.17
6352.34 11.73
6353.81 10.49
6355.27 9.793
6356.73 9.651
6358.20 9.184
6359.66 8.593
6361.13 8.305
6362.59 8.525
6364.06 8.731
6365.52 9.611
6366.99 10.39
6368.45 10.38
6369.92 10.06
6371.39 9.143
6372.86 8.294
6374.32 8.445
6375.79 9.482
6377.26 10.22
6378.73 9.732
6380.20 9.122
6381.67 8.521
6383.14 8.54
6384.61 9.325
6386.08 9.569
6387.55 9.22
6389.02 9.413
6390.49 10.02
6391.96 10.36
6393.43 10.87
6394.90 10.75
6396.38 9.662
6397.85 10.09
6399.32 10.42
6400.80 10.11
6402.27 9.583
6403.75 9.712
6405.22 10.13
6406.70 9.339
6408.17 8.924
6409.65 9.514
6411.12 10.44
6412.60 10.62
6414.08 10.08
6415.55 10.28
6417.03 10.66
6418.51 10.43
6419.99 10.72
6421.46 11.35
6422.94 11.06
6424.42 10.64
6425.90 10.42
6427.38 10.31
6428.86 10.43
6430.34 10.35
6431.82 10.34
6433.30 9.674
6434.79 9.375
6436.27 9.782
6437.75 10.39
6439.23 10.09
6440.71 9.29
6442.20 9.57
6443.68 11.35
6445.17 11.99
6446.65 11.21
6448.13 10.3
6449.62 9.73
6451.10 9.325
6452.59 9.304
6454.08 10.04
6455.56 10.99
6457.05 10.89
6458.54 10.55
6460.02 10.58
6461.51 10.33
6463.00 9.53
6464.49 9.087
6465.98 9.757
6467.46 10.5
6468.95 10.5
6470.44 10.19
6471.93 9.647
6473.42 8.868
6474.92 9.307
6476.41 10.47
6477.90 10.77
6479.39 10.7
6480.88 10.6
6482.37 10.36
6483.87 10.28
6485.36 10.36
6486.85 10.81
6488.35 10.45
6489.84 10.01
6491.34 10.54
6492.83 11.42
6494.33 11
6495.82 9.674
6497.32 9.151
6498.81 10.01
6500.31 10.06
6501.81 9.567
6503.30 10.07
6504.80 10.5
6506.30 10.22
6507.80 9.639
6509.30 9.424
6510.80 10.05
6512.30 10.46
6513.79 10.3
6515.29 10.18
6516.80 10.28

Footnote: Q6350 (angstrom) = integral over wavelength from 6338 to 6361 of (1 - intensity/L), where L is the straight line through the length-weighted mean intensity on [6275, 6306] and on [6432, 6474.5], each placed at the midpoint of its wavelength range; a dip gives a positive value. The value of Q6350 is 0.7 angstrom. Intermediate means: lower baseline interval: 10.6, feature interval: 10.1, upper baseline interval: 10.1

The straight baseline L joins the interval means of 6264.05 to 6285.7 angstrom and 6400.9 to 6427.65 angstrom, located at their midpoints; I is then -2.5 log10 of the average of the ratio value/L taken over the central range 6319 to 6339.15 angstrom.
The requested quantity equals 0.03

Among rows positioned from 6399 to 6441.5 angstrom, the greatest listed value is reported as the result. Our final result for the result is 11.35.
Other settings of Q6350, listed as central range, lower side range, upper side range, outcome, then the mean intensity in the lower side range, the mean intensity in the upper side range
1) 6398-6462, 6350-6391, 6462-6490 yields -2.49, 9.53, 10.1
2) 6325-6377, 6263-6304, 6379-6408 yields 0.90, 10.2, 9.71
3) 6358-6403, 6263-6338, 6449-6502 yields 2.83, 10.1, 10.2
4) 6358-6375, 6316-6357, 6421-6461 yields 1.77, 10.1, 10.3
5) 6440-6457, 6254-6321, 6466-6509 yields -0.25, 10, 10.2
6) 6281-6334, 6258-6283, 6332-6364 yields -2.93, 9.7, 9.84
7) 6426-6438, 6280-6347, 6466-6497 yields 0.22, 10.2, 10.3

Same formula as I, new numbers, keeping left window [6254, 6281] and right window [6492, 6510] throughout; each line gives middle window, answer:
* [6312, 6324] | -0.11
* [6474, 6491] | -0.04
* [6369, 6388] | 0.06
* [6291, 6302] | -0.11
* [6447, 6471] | -0.02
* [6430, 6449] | -0.04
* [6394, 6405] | -0.03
